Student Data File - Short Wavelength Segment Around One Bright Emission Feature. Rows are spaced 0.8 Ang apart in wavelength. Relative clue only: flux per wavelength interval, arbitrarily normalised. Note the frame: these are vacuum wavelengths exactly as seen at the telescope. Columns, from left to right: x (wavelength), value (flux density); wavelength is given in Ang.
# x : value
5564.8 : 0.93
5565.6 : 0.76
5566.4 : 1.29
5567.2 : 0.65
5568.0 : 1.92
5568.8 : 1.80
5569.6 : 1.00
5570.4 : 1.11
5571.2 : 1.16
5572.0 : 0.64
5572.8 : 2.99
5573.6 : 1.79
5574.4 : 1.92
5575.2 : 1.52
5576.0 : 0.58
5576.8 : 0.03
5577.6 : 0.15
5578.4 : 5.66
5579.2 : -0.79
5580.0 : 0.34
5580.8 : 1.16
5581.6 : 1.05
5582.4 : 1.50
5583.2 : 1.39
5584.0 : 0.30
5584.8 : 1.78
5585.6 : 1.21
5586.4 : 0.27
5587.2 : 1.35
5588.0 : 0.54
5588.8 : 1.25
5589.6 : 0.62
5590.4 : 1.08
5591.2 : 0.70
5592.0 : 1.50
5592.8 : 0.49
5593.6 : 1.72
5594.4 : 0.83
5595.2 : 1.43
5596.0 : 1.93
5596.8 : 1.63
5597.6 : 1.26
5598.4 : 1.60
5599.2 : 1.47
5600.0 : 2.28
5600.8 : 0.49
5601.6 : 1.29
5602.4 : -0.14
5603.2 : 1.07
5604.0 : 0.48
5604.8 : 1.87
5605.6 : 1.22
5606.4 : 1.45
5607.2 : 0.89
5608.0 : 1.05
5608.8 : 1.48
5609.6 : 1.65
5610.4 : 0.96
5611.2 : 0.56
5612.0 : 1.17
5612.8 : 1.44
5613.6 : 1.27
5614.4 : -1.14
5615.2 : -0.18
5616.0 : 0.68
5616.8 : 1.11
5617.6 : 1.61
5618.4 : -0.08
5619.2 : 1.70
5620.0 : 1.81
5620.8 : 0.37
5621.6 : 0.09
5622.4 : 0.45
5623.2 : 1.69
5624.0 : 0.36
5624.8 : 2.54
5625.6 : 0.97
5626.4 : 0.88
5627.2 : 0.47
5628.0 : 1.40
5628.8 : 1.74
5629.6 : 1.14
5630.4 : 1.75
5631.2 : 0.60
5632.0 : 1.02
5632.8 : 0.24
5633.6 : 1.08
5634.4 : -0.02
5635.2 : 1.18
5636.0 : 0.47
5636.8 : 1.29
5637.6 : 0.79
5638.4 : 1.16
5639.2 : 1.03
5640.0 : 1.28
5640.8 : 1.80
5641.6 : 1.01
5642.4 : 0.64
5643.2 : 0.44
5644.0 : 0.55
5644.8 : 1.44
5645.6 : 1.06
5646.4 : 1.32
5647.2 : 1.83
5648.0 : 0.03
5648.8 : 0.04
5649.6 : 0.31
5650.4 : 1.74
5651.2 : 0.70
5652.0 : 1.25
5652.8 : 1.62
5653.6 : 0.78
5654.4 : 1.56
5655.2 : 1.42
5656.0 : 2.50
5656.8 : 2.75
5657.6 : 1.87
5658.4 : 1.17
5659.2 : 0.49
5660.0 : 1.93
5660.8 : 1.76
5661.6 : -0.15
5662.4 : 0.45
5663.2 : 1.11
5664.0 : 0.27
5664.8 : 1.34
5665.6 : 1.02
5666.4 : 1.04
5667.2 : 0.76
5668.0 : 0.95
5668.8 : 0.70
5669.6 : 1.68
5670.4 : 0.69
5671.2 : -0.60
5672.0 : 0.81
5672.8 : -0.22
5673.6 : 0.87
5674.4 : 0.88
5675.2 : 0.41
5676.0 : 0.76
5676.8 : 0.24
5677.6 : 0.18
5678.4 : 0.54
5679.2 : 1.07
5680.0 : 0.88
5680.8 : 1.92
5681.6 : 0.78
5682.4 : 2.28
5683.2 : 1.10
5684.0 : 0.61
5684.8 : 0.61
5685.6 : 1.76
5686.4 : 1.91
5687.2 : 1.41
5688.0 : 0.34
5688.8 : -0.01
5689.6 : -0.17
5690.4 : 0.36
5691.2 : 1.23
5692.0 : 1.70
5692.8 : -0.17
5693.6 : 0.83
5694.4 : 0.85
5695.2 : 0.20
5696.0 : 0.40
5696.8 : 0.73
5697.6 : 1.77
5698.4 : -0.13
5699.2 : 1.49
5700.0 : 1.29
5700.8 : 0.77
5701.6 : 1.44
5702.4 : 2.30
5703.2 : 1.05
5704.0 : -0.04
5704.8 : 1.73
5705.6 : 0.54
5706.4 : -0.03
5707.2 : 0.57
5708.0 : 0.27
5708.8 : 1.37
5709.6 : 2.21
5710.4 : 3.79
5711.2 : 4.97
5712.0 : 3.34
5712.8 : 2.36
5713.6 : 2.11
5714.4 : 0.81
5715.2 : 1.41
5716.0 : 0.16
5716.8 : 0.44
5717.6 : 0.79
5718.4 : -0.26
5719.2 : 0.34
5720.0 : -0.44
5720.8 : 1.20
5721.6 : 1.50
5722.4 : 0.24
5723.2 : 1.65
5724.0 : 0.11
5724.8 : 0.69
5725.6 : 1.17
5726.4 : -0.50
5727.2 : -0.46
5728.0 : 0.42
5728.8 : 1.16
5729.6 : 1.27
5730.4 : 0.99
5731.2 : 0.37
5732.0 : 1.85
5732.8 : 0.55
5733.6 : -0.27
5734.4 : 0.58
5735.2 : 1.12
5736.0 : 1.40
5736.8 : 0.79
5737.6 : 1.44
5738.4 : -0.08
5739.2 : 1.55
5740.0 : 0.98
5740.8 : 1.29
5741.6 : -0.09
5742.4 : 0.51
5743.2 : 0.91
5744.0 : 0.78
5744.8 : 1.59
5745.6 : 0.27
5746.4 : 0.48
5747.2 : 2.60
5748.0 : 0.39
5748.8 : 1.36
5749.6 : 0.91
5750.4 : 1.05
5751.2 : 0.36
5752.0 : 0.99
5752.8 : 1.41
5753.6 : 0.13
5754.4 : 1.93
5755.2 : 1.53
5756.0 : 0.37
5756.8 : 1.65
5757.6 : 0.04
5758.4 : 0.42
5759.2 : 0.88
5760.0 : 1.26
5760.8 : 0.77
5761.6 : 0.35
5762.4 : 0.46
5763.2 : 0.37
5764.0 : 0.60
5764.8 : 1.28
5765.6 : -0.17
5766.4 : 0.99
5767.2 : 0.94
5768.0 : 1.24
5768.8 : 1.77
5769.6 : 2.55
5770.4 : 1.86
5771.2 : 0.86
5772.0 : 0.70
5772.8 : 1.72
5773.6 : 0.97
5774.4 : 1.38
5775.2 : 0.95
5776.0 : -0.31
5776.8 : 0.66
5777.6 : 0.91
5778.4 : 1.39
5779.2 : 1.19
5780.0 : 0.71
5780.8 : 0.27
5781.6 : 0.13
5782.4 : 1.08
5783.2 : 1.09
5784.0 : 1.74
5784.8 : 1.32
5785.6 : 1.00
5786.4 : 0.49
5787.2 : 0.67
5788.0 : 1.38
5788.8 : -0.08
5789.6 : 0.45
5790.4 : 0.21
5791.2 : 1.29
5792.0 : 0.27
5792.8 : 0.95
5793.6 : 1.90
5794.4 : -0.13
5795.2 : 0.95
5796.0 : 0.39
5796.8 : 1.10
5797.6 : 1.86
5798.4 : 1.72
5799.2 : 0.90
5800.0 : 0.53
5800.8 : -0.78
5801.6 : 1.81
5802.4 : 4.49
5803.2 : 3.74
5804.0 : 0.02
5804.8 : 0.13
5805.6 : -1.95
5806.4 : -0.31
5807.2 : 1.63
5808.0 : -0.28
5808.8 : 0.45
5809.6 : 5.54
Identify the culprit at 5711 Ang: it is [O III] 5007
